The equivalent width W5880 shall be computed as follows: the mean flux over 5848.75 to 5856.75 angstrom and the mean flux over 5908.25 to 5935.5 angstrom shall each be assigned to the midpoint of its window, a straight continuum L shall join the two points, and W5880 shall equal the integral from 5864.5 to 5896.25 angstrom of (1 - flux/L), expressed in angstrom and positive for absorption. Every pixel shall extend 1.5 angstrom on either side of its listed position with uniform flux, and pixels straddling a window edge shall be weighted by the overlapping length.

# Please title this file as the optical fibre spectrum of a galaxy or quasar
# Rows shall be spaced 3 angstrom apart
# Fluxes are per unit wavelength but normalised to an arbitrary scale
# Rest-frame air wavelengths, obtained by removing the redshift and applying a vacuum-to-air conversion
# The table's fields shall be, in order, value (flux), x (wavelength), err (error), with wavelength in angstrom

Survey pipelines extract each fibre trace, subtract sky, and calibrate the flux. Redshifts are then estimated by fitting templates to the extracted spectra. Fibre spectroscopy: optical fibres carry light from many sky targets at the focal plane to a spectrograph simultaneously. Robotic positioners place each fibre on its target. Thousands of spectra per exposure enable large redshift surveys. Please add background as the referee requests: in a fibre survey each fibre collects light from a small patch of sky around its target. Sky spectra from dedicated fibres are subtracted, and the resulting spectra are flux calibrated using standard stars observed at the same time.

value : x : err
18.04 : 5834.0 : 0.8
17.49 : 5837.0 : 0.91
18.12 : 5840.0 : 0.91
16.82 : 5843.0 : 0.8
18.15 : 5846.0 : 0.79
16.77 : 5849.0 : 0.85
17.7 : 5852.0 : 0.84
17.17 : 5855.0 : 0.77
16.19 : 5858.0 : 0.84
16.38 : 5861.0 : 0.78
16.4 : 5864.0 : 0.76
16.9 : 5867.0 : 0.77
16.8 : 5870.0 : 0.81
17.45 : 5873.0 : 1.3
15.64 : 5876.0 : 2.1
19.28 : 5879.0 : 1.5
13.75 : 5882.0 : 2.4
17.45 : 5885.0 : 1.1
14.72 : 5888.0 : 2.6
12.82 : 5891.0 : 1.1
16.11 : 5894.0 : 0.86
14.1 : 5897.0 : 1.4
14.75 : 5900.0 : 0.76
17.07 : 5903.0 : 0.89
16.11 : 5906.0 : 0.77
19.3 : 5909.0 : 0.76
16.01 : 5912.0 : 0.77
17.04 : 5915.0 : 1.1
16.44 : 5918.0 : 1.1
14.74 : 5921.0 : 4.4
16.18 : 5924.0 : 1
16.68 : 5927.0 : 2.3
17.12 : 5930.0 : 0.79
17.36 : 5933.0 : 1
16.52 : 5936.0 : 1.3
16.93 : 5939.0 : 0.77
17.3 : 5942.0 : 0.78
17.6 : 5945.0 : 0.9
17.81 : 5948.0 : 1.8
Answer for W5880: 1.8 angstrom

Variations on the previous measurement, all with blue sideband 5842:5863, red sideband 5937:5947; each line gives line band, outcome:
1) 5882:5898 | 2.0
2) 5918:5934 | 0.8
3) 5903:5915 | 0.0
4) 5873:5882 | 0.1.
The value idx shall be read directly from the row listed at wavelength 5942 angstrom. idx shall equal 17.3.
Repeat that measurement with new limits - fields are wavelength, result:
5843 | 16.82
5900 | 14.75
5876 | 15.64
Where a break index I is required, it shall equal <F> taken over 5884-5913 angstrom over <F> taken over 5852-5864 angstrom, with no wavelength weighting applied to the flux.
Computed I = 0.95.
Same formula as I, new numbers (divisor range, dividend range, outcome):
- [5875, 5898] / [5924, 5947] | 1.10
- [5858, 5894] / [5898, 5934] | 1.02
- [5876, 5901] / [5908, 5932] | 1.08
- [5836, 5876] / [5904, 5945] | 0.98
